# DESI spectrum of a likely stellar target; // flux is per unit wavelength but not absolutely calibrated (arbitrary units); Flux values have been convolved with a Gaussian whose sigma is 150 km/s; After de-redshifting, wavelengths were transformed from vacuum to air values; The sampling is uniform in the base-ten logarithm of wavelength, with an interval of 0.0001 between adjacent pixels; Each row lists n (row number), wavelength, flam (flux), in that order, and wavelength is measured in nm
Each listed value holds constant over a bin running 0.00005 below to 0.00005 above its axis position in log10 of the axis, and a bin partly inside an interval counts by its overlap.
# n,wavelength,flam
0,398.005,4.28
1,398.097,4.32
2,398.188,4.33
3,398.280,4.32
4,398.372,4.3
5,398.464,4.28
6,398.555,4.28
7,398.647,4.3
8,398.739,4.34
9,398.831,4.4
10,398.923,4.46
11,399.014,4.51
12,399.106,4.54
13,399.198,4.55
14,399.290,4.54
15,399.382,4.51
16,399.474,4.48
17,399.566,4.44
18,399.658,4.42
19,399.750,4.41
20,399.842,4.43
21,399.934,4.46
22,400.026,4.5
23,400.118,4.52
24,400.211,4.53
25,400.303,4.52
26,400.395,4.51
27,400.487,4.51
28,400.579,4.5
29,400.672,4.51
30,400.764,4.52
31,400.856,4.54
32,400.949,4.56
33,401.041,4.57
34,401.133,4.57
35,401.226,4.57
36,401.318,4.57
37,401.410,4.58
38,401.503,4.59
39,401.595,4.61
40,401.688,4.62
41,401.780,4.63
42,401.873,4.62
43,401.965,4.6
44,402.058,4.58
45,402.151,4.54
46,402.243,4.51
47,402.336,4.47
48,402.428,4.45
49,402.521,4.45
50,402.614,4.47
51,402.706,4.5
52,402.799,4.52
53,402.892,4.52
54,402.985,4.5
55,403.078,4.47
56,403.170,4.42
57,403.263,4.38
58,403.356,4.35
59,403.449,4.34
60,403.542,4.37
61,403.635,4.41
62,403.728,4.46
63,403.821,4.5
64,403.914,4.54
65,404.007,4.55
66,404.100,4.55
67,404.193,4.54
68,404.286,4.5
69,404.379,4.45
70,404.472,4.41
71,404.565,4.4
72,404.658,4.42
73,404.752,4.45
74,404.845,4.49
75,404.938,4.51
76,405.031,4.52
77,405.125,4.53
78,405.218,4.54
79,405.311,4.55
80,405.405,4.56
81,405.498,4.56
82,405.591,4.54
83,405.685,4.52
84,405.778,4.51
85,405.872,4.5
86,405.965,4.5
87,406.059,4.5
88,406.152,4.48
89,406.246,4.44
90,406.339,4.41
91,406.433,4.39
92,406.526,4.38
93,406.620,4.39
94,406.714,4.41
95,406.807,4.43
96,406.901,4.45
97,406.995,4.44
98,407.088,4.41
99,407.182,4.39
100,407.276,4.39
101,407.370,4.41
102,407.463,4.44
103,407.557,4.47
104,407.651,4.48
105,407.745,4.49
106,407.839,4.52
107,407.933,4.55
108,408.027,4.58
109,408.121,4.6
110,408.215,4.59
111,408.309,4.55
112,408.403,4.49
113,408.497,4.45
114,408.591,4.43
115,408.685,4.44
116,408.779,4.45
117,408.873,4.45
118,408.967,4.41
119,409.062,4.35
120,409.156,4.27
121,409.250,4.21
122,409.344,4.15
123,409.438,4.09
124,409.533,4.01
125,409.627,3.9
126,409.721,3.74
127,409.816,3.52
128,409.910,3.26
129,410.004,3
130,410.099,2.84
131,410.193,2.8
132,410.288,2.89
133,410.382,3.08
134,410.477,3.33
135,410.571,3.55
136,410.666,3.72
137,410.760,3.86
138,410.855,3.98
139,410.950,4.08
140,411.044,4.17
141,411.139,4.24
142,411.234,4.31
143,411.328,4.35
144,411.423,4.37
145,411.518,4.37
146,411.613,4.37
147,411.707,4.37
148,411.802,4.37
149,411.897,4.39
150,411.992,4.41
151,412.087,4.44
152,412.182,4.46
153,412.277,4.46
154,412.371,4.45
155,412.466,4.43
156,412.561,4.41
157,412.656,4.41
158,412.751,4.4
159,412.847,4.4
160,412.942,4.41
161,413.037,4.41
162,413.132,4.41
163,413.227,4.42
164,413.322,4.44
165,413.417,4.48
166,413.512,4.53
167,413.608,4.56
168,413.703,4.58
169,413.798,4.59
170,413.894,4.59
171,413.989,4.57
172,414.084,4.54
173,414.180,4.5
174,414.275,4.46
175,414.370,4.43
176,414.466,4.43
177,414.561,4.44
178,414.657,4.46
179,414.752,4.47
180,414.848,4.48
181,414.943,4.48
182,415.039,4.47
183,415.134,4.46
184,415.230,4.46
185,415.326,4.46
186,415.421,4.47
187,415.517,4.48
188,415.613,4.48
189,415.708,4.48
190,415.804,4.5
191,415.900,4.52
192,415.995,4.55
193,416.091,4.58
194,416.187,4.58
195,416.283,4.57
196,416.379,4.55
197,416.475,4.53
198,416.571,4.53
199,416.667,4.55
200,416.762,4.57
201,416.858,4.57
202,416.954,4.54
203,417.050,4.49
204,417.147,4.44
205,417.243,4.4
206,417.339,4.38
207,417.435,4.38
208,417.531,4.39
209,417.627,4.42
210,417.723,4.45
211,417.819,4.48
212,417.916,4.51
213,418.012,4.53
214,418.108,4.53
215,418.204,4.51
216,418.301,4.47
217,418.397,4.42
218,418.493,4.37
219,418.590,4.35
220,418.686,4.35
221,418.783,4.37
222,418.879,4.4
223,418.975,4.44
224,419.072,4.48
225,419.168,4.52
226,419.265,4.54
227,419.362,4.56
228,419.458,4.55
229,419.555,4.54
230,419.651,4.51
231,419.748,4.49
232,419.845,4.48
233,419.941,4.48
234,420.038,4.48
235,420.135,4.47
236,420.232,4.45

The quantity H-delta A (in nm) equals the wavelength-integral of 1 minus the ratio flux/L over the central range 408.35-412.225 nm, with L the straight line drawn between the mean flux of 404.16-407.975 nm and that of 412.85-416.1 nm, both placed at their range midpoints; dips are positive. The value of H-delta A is 0.41 nm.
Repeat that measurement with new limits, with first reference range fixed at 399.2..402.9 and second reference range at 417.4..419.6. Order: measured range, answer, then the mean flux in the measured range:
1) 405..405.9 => -0.01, 4.53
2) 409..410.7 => 0.34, 3.6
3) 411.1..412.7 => 0.03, 4.39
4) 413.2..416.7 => -0.03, 4.5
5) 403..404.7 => 0.02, 4.45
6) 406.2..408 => 0.03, 4.44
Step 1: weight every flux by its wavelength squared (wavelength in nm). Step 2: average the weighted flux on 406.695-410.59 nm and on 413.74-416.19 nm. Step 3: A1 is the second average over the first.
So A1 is 1.13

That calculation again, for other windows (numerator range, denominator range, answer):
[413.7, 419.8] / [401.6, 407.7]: 1.06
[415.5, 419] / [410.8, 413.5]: 1.05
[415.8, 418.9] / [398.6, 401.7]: 1.08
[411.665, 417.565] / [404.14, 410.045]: 1.06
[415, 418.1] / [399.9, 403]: 1.07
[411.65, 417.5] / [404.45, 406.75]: 1.04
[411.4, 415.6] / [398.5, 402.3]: 1.05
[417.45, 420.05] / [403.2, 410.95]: 1.11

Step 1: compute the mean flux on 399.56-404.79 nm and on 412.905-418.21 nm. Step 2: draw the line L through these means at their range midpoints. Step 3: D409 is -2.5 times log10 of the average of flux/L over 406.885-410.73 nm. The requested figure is 0.10 mag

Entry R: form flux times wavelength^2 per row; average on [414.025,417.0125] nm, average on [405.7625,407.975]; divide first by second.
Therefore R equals 1.1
